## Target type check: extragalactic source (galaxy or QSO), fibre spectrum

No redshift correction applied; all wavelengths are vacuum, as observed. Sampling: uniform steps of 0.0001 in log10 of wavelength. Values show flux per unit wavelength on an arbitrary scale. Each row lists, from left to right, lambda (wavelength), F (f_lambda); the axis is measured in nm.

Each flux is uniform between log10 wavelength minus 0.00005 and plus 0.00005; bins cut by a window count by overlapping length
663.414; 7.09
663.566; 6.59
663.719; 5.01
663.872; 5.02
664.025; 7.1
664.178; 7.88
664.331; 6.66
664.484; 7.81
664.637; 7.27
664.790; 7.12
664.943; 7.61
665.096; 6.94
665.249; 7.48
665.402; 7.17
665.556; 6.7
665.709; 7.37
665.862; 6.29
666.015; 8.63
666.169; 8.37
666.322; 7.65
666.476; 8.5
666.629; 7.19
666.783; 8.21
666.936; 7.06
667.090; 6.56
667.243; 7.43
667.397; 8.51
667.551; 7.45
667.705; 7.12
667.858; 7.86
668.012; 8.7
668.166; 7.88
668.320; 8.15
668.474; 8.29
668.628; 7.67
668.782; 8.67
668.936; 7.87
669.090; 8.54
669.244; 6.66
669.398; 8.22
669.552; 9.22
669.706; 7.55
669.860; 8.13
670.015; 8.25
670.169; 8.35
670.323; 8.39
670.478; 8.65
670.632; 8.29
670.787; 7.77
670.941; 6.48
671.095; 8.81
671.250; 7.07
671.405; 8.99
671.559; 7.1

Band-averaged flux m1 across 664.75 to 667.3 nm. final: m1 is 7.43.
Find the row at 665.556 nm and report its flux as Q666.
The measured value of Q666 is 6.7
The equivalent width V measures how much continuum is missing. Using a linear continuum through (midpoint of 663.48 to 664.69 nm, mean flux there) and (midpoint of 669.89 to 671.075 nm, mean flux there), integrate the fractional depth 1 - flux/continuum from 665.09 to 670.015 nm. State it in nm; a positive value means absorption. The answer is -0.23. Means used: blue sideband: 6.66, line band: 7.77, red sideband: 8.07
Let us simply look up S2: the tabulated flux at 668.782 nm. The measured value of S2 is 8.67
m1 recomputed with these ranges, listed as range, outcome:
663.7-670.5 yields 7.64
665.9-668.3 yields 7.79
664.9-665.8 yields 7.18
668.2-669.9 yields 8.08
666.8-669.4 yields 7.8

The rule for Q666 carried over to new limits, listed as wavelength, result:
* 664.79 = 7.12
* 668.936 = 7.87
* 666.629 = 7.19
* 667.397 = 8.51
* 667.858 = 7.86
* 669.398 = 8.22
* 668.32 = 8.15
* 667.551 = 7.45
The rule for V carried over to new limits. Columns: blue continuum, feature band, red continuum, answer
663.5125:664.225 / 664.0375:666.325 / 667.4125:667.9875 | -0.22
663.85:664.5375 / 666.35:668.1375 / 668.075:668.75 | 0.02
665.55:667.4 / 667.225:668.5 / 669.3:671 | -0.03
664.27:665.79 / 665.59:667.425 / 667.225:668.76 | -0.01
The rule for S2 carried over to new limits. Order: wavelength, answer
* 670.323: 8.39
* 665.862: 6.29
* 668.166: 7.88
